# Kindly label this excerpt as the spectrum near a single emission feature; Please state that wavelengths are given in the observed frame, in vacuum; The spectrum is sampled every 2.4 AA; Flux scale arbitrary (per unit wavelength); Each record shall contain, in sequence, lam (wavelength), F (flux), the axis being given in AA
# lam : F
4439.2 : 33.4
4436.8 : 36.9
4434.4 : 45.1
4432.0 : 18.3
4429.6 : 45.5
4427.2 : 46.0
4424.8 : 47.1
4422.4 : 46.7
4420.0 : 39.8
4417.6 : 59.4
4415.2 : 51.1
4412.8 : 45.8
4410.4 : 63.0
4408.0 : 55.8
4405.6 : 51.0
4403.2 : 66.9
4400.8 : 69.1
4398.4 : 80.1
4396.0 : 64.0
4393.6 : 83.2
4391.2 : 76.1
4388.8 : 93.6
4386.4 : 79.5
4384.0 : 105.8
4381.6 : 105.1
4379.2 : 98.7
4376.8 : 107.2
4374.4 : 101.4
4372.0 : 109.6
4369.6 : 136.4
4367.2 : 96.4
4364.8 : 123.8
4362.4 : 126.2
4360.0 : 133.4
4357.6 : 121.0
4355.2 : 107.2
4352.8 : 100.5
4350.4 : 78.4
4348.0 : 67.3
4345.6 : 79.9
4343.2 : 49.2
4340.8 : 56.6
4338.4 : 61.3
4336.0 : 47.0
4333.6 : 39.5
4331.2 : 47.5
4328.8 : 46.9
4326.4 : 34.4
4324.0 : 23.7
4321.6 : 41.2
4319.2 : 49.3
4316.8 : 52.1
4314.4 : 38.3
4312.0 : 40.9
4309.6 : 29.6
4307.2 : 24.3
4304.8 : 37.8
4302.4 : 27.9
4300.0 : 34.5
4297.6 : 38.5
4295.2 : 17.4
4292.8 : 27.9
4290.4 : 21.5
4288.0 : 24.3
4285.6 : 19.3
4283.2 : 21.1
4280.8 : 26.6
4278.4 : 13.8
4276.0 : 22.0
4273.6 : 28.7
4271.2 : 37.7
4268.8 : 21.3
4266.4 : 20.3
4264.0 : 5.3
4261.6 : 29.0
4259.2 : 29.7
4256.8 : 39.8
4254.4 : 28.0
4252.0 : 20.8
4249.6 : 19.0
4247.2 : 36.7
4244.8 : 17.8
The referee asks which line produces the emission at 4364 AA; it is C IV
